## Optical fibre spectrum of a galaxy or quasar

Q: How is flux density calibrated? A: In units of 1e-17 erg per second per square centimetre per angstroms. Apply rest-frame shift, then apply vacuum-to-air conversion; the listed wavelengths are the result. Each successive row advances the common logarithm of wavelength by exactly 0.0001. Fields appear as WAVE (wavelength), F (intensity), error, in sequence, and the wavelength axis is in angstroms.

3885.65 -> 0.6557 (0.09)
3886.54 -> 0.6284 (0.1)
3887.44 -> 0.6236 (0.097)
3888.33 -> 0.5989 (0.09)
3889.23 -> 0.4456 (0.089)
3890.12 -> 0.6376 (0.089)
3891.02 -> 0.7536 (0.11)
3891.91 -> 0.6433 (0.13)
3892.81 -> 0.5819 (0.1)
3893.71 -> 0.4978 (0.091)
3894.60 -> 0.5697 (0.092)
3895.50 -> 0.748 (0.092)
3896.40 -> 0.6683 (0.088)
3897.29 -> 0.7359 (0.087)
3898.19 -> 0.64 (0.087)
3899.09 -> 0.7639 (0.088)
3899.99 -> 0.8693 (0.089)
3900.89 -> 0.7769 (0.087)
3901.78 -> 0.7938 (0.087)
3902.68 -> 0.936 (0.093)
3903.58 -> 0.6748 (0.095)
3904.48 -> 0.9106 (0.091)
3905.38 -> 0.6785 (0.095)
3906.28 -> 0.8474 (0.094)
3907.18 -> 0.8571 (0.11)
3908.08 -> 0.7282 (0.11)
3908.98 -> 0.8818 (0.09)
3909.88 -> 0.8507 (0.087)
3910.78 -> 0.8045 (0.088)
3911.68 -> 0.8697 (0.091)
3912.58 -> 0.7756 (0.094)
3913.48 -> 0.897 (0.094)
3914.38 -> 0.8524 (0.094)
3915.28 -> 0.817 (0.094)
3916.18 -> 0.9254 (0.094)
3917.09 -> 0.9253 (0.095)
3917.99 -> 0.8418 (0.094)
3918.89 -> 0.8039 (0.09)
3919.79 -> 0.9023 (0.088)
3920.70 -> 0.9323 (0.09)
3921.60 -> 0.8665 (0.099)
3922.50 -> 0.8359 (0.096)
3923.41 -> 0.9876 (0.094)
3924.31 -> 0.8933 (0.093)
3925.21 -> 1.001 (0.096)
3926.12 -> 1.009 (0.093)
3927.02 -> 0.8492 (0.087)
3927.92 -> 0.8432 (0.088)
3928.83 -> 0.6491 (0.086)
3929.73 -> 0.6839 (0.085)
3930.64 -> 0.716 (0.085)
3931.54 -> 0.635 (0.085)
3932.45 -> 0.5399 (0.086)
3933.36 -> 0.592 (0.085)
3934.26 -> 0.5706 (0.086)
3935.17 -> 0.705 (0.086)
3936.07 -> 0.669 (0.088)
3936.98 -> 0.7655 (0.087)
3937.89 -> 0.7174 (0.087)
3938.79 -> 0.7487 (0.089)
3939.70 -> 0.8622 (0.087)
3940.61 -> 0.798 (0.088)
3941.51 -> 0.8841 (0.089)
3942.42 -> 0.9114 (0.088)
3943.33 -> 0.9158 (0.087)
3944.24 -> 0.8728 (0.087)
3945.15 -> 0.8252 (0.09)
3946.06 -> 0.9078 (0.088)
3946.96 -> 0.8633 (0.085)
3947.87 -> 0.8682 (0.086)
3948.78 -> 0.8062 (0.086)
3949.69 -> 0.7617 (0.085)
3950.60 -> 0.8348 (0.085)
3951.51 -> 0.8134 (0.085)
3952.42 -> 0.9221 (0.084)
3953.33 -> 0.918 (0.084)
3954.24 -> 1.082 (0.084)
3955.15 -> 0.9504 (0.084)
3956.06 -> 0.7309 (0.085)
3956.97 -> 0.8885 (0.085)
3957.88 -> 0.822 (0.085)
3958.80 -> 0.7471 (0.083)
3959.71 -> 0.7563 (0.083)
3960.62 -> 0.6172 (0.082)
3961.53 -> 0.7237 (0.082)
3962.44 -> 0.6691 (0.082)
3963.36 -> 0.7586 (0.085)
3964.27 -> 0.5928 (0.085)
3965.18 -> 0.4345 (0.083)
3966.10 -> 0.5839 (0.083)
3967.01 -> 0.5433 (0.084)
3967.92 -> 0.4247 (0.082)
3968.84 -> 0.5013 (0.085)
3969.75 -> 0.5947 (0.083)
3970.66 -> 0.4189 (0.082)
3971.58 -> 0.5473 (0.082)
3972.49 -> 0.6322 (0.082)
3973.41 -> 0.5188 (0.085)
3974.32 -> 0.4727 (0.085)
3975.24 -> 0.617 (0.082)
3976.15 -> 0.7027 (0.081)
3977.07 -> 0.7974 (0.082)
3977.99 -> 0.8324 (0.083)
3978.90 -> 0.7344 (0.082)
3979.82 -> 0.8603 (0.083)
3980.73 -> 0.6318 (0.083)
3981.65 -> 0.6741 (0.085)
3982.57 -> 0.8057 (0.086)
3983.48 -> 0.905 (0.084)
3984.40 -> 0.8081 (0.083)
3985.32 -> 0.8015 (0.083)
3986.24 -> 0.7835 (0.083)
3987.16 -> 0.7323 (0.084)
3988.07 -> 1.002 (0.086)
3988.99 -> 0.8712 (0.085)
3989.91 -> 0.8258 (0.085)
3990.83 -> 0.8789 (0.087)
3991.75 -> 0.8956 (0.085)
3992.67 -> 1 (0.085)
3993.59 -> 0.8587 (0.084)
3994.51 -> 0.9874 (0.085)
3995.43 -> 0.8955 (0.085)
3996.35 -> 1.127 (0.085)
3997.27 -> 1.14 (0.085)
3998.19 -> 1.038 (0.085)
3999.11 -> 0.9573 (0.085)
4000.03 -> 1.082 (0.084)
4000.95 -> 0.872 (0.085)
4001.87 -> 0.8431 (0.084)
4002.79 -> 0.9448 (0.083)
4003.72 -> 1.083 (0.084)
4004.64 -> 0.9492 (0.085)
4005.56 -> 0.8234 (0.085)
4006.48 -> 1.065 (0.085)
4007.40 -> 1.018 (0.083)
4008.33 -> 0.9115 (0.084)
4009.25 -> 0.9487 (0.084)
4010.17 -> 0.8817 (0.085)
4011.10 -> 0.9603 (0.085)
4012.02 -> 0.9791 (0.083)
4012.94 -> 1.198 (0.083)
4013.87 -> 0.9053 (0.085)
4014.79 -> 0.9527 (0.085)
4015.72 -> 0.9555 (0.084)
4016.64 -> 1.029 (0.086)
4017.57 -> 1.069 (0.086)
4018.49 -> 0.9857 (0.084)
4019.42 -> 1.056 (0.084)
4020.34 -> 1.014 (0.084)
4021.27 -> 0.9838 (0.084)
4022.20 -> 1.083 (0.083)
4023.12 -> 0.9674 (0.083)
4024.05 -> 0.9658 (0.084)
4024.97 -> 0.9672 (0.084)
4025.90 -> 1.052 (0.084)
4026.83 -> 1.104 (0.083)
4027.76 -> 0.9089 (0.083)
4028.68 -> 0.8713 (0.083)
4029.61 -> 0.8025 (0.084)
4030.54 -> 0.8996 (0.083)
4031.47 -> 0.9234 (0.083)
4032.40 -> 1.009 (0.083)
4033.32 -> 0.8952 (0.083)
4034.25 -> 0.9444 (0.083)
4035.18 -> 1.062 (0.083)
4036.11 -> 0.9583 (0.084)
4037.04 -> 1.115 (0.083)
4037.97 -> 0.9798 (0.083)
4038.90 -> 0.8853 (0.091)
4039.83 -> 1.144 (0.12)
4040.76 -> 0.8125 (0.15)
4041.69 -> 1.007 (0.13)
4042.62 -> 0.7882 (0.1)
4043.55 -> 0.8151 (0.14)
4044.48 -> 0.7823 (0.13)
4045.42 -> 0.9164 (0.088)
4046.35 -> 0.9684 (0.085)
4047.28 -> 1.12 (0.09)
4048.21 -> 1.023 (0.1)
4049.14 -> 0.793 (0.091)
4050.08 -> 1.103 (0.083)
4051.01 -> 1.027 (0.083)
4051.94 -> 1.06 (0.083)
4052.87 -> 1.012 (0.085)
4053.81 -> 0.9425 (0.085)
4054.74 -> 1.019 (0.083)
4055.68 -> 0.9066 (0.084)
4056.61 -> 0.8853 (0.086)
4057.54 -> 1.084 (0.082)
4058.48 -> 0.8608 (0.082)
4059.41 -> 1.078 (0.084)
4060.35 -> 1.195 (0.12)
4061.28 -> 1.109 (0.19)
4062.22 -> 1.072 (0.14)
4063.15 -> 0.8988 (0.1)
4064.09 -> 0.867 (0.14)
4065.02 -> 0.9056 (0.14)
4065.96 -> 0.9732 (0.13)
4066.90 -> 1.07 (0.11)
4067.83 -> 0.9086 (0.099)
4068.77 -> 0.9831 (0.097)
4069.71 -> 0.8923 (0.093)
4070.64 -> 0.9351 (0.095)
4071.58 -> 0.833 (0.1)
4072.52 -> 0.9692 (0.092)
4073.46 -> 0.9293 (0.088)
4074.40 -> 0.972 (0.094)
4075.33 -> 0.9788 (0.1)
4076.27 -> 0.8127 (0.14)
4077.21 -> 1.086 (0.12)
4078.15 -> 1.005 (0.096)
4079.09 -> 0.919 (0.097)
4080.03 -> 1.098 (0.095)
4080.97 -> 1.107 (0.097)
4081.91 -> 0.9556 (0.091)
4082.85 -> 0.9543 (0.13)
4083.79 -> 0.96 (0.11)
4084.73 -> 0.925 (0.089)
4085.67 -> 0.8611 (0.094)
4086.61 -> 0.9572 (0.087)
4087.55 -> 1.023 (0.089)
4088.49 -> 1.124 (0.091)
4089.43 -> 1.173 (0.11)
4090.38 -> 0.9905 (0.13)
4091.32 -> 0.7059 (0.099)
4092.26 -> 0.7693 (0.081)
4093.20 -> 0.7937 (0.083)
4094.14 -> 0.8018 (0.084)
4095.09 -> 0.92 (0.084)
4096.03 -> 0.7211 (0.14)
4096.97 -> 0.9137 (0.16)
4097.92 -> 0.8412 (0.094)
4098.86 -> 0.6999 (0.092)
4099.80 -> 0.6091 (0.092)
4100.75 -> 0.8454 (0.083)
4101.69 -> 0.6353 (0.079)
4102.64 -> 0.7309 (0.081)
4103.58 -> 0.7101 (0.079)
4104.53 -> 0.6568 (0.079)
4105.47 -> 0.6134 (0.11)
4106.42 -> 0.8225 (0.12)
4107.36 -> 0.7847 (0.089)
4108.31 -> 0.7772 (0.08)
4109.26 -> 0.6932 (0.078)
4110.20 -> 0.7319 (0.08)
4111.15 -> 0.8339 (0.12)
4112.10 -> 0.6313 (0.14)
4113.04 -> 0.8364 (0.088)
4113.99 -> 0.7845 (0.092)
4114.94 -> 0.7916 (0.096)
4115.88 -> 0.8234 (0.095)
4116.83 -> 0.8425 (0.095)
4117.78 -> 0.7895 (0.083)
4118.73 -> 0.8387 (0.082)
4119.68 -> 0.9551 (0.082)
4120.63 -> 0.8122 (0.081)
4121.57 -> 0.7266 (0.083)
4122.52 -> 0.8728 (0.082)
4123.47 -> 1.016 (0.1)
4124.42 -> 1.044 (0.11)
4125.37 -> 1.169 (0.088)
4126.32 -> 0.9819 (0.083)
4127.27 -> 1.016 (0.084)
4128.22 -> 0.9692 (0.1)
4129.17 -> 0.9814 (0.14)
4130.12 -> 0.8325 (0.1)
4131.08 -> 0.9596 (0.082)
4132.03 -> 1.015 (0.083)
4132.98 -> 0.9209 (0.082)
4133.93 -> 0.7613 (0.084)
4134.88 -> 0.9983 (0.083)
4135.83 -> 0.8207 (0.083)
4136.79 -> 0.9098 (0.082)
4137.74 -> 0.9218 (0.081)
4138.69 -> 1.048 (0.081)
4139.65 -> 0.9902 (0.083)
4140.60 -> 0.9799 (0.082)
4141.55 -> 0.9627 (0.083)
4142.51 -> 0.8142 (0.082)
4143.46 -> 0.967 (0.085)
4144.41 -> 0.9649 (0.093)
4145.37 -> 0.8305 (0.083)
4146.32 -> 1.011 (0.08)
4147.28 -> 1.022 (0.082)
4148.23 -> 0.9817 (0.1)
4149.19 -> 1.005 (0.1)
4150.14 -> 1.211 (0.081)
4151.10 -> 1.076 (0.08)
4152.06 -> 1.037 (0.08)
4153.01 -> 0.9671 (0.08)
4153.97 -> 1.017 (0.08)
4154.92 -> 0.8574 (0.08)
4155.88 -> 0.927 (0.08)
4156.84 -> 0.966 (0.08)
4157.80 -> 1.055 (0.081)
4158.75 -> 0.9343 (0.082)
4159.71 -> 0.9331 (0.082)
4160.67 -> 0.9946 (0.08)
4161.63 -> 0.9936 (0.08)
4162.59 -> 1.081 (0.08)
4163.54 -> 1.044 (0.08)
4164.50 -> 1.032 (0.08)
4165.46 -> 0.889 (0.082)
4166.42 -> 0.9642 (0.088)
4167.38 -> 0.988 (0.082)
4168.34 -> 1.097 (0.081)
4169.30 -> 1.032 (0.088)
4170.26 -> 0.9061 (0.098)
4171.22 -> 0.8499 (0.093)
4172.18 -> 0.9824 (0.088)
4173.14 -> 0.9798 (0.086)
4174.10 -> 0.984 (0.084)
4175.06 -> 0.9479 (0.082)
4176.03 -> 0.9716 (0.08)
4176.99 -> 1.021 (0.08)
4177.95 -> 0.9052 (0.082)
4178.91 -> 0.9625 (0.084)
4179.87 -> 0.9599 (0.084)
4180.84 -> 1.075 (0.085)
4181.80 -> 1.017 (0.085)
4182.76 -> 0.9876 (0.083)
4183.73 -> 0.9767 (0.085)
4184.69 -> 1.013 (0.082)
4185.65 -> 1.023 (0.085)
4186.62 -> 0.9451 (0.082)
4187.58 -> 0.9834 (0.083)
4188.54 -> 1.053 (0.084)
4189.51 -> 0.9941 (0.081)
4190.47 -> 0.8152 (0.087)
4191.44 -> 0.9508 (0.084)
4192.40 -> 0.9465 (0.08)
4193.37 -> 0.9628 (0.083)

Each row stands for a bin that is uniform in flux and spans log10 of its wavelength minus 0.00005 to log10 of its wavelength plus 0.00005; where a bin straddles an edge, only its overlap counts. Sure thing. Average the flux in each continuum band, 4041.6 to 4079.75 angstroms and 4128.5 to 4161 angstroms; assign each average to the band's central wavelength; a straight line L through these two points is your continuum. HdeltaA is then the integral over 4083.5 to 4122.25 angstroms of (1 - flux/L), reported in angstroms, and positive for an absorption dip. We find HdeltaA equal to 5.9 angstroms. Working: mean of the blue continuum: 0.964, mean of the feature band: 0.816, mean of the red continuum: 0.961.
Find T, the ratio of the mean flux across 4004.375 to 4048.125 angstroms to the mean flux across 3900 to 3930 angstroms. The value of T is 1.14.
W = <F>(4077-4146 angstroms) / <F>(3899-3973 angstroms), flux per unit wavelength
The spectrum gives 1.1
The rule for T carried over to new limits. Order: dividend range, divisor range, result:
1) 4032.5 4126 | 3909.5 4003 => 1.14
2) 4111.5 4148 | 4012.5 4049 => 0.94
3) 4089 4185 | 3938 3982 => 1.24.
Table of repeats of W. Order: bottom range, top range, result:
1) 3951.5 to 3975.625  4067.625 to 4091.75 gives 1.43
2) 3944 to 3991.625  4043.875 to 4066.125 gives 1.32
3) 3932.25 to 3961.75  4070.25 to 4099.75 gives 1.15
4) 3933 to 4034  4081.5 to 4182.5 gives 1.08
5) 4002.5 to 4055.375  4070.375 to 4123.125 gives 0.88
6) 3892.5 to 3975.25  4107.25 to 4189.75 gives 1.24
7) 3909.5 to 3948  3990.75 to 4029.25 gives 1.20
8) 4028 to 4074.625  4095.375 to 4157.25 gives 0.92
